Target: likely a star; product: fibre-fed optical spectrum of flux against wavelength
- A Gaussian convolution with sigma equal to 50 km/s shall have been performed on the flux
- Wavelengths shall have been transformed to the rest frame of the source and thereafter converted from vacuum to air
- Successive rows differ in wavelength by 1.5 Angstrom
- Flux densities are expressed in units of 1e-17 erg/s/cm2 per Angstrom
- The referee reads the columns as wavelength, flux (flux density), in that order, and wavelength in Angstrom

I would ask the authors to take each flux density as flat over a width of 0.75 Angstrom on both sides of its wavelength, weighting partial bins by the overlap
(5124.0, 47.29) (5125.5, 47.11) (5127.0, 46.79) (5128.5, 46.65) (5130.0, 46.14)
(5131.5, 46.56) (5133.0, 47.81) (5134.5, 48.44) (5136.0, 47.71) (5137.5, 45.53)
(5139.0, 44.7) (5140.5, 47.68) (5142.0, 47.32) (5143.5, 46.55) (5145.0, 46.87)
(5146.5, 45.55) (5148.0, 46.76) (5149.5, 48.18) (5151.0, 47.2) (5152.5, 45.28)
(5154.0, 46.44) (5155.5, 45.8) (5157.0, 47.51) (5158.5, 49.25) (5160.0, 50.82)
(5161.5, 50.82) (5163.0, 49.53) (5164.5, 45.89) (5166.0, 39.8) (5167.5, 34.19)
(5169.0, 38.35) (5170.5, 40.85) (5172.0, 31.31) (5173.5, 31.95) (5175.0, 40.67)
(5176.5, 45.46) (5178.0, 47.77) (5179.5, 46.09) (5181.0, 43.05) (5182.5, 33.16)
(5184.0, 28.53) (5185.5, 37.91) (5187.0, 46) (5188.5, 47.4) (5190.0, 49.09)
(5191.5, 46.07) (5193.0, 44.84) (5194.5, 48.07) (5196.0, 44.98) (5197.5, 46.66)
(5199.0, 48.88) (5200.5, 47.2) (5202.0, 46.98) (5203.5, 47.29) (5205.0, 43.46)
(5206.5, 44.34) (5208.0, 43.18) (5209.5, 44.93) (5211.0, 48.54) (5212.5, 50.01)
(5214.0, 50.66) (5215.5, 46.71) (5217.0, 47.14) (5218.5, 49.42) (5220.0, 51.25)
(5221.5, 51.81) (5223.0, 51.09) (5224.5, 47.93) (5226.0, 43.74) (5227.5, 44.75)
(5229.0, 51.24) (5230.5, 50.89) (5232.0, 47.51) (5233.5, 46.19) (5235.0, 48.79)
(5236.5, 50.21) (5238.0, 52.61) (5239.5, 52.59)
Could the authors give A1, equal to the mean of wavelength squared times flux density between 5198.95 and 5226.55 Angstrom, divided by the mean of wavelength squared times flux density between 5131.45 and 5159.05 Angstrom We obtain 1.04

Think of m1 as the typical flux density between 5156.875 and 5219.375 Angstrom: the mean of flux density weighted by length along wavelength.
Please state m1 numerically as 44.4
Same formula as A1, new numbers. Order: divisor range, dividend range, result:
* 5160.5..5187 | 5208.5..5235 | 1.22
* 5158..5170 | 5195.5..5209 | 1.04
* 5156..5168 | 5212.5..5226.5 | 1.08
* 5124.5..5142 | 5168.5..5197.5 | 0.91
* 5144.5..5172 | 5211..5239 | 1.12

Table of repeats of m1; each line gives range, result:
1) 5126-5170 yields 46.2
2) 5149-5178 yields 43.7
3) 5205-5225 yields 48.1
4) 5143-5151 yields 46.8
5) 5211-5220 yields 49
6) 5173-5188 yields 40.3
